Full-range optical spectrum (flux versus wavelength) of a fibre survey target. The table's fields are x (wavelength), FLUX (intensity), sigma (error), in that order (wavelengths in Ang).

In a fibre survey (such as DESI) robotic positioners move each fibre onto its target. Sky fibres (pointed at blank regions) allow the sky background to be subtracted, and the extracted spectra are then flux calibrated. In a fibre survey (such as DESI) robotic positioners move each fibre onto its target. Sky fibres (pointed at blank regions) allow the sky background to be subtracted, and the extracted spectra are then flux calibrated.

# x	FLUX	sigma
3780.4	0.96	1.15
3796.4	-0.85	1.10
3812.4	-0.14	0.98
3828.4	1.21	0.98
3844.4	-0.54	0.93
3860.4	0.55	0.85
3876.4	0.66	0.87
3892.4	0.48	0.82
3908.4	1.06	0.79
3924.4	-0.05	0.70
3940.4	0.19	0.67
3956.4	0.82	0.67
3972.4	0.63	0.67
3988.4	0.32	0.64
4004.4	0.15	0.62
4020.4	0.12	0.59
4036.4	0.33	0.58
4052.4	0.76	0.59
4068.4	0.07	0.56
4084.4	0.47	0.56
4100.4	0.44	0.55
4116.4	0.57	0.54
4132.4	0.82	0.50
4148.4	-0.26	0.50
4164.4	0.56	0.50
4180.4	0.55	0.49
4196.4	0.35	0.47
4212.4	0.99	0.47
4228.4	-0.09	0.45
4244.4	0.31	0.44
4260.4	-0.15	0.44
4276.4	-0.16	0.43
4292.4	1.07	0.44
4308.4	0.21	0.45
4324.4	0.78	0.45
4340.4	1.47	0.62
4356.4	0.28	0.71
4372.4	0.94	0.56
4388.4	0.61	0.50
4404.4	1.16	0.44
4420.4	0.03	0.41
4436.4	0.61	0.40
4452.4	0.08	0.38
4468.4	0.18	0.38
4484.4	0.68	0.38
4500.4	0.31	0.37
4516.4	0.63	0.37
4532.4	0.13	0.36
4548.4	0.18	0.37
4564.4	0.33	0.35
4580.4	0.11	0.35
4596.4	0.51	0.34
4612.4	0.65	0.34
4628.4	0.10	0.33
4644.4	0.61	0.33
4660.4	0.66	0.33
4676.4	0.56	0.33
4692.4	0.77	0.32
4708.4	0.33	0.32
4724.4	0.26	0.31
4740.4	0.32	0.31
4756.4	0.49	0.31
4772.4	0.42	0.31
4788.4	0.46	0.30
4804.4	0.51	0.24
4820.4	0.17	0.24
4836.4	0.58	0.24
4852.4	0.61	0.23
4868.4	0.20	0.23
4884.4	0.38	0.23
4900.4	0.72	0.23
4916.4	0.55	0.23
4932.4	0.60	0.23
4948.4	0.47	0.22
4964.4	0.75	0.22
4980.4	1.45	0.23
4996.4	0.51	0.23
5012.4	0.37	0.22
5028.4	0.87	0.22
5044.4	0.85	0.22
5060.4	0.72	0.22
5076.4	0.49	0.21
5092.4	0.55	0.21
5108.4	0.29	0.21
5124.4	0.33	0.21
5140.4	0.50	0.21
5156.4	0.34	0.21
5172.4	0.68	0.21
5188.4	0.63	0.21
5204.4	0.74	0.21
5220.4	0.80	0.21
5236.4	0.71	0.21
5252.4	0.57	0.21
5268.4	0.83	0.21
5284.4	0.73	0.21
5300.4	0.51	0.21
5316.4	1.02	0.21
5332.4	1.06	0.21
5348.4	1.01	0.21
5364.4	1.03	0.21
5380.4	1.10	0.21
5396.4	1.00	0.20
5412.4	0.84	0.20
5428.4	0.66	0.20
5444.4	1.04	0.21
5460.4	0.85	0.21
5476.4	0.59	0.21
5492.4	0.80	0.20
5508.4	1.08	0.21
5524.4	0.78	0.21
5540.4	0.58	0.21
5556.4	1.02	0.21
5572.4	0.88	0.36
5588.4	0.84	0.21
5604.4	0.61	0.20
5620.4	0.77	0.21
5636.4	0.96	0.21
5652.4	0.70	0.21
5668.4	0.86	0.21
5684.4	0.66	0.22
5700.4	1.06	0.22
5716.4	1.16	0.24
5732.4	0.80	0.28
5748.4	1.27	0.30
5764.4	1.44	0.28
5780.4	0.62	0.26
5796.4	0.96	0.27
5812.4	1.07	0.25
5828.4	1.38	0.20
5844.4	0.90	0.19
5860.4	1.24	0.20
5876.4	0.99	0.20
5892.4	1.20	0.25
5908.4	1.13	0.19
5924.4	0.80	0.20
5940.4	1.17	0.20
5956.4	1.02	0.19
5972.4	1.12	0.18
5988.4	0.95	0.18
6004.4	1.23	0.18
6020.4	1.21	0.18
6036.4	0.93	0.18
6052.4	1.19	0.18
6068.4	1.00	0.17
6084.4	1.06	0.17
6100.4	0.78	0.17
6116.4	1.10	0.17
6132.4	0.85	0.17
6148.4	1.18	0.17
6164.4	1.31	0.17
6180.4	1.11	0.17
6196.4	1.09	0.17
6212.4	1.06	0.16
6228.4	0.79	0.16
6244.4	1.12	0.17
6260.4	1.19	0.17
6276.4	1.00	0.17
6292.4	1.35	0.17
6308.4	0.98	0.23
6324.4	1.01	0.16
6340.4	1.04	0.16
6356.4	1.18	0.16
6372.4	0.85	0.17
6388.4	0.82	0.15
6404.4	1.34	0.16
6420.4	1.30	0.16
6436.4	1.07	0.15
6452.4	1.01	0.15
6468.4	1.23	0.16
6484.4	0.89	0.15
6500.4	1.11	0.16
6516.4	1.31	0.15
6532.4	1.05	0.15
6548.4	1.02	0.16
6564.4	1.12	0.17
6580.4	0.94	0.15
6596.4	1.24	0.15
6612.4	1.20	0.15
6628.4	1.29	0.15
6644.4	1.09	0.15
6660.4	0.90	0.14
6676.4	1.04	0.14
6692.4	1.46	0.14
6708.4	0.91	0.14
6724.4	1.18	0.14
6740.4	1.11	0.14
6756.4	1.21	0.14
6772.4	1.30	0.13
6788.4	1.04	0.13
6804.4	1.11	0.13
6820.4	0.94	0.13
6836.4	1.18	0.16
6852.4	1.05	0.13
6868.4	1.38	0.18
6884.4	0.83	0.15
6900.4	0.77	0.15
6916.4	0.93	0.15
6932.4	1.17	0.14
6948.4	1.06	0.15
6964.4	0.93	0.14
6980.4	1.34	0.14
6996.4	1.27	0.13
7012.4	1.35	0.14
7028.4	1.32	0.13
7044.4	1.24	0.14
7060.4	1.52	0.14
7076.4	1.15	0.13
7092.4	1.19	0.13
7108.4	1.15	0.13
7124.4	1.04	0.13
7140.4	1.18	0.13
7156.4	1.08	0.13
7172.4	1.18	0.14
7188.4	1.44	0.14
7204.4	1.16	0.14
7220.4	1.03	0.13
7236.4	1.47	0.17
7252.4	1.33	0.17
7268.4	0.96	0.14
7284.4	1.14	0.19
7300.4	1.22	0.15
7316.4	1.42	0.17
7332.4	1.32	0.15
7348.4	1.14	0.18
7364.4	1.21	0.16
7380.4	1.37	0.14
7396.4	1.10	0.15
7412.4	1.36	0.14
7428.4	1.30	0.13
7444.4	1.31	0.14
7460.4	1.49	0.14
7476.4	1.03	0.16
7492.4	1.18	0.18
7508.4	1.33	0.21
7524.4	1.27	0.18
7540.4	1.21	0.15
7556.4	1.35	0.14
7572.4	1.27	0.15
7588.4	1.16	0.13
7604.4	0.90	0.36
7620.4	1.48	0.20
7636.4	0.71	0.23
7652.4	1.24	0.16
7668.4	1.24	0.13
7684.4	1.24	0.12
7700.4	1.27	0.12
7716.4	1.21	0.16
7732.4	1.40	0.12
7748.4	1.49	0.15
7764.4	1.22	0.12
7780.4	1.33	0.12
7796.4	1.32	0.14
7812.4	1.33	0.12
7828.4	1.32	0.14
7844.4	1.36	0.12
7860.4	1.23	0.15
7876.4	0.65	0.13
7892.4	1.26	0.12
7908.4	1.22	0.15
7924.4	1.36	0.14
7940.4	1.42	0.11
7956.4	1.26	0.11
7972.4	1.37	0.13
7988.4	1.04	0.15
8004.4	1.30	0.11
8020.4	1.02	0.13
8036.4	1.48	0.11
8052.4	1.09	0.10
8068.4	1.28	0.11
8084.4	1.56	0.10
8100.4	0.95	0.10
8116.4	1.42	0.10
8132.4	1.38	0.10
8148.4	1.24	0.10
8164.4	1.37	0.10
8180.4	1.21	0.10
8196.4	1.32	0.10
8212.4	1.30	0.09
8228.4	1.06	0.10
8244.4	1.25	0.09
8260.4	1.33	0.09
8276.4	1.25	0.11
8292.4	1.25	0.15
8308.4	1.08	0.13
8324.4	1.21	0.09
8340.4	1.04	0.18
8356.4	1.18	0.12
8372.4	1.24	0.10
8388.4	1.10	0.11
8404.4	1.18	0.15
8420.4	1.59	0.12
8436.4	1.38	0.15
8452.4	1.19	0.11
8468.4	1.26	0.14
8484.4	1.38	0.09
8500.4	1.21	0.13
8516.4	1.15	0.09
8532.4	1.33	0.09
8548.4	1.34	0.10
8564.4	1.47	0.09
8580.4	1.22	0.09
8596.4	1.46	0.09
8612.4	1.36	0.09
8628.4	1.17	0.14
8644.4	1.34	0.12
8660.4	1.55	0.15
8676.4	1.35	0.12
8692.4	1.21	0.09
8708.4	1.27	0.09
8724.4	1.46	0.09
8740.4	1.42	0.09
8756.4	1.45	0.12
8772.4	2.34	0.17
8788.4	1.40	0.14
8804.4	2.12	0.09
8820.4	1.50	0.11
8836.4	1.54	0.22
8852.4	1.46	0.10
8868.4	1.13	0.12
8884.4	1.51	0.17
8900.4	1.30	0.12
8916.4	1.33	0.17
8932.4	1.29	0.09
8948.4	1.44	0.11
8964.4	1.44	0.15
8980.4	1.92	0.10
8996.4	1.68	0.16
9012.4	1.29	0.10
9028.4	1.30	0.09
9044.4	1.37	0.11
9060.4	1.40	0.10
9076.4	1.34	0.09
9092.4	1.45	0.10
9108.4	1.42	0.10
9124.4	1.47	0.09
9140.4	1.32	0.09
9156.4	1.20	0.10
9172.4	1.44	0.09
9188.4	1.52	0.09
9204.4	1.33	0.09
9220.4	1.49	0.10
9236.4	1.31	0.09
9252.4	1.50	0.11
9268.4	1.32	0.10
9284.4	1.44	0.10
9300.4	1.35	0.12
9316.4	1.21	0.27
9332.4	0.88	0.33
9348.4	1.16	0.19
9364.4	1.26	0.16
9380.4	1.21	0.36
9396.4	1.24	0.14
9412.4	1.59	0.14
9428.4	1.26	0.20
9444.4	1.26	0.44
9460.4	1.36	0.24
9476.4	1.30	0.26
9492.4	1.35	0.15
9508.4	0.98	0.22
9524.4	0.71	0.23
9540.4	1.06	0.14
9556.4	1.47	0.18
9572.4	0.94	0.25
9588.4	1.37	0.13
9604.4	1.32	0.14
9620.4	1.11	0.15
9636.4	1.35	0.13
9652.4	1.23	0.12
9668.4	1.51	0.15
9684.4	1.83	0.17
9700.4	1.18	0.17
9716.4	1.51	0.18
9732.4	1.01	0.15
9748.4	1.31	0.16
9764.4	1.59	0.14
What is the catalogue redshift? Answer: 0.336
